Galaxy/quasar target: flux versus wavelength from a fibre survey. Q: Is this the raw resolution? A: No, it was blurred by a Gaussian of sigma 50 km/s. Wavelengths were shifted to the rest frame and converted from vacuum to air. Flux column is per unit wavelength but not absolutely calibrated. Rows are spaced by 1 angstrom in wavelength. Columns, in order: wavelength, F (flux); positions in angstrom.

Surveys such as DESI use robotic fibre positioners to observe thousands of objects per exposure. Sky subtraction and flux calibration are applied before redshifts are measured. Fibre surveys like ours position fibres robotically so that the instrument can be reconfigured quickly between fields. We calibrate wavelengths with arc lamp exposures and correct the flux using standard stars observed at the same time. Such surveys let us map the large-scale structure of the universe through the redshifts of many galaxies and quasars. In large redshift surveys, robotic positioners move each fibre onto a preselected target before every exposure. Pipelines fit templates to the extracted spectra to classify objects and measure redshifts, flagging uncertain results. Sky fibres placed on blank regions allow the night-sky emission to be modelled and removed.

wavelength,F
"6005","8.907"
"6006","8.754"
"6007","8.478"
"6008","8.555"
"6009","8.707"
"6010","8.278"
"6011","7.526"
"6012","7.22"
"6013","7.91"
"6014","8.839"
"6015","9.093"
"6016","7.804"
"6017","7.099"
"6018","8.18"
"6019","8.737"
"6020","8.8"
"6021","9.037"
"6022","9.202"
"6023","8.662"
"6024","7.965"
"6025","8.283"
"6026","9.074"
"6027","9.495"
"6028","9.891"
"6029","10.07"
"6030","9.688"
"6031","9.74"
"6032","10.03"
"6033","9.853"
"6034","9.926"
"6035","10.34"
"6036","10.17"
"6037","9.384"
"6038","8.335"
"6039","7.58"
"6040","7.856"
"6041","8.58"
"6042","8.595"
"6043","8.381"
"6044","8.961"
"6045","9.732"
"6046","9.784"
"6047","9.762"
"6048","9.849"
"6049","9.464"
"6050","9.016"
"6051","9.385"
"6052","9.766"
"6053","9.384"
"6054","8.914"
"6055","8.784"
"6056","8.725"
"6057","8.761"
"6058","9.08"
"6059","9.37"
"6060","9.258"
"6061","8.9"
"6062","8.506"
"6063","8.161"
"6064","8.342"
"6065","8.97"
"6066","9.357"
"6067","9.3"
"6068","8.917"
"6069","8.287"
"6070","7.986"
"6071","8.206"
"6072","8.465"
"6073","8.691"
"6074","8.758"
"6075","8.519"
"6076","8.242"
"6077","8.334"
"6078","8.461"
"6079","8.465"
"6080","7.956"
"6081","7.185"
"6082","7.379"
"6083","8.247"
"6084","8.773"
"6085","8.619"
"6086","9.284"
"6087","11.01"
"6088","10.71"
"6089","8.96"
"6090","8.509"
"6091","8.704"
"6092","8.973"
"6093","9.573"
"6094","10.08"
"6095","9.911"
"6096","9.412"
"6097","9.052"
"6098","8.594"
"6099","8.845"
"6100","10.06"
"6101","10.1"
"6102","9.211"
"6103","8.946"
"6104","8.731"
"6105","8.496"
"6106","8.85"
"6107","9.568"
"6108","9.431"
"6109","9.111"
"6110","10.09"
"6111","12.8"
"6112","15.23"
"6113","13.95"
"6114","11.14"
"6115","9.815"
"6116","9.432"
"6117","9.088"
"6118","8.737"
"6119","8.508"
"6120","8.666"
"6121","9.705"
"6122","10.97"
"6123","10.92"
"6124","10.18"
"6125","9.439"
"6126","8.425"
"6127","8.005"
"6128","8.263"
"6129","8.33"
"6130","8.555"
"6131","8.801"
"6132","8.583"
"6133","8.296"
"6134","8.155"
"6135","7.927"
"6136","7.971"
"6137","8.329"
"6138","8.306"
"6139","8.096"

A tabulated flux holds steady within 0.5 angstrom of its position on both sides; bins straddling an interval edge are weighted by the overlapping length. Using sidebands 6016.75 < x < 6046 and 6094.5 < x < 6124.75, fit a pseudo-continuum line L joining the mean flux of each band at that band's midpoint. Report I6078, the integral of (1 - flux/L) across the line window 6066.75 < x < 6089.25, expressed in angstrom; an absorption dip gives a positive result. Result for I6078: 2.2 angstrom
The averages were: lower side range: 9.05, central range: 8.63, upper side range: 9.91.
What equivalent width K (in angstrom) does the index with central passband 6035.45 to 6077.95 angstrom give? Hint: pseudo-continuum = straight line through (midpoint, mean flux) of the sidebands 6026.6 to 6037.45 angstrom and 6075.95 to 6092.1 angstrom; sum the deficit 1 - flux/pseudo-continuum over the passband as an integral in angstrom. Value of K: 2.02 angstrom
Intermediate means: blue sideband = 9.88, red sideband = 8.7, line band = 8.87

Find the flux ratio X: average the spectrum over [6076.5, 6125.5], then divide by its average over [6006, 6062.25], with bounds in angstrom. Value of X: 1.1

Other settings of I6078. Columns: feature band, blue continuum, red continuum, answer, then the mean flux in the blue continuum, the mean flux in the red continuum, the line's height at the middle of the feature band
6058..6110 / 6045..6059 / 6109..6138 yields 2.8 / 9.3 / 9.55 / 9.41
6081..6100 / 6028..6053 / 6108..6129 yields 1.3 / 9.36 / 10.1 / 9.81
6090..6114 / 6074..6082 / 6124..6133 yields -4.3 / 8.15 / 8.63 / 8.38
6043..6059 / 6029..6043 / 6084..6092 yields 0.0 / 9.24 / 9.33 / 9.26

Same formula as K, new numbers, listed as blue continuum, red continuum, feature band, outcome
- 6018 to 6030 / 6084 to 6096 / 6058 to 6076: 1.2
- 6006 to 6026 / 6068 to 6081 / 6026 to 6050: -2.9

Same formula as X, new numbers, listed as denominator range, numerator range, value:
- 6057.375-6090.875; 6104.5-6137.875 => 1.09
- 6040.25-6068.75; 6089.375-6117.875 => 1.09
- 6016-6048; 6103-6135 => 1.06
